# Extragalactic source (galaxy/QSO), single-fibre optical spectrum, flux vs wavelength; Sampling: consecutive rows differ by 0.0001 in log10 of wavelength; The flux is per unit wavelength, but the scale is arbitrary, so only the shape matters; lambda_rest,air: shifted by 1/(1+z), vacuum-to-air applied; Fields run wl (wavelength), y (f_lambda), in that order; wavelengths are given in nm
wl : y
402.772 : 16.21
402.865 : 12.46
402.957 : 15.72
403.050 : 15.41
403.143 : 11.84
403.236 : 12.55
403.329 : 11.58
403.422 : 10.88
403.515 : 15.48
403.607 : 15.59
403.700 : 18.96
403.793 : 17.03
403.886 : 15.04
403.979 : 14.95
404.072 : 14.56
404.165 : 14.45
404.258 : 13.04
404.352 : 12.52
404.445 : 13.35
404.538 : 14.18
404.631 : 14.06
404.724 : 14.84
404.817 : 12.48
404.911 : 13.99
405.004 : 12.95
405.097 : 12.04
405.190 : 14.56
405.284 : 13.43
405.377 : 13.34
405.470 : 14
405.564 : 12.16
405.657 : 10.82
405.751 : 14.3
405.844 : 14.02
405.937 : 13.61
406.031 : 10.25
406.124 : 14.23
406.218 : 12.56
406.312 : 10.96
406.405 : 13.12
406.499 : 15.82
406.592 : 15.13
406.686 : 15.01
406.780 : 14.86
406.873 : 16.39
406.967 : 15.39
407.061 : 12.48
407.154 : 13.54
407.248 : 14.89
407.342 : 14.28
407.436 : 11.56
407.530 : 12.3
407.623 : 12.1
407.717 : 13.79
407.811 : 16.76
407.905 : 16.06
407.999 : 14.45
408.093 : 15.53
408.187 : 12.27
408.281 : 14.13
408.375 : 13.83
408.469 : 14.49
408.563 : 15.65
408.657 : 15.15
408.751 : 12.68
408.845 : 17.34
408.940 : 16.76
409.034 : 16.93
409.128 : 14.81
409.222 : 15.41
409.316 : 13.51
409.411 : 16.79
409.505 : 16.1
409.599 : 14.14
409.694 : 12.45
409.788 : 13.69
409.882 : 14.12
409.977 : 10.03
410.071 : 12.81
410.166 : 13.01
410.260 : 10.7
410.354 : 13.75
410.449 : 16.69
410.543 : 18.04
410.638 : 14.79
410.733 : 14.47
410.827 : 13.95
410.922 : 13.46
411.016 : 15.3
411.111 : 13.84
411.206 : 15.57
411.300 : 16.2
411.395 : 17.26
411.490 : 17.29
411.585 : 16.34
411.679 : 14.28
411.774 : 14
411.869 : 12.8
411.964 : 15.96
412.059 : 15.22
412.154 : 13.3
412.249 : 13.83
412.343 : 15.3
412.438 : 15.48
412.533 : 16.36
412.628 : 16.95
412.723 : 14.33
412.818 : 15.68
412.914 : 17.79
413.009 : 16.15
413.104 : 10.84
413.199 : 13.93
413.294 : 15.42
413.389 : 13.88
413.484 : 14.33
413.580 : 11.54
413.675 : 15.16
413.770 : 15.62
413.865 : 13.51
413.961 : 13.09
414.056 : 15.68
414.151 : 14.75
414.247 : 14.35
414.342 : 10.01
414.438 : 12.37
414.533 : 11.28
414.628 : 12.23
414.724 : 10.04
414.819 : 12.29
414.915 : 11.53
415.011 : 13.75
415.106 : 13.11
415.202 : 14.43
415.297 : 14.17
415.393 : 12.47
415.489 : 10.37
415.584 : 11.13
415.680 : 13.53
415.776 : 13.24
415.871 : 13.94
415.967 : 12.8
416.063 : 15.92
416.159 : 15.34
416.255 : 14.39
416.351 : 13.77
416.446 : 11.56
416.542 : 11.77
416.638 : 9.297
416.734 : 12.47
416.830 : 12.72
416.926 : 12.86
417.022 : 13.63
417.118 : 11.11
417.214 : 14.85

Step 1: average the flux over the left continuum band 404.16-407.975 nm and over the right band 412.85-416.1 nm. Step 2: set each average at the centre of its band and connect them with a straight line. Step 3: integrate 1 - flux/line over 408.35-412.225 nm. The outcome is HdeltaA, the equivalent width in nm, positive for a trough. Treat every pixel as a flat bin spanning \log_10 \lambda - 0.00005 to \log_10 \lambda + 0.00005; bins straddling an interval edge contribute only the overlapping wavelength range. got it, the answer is -0.343 nm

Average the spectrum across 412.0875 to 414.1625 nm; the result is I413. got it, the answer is 14.7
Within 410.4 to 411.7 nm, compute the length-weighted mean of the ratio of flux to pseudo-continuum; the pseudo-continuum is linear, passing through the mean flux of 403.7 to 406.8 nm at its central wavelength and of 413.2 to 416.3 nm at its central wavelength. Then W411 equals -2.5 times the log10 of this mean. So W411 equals -0.16 mag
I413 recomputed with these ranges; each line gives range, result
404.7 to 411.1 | 14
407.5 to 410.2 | 14.4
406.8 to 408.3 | 14.1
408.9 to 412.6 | 14.7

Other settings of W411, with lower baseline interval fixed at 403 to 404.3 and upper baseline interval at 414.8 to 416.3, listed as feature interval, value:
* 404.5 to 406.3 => 0.081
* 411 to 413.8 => -0.107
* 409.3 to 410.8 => -0.022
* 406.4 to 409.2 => -0.046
